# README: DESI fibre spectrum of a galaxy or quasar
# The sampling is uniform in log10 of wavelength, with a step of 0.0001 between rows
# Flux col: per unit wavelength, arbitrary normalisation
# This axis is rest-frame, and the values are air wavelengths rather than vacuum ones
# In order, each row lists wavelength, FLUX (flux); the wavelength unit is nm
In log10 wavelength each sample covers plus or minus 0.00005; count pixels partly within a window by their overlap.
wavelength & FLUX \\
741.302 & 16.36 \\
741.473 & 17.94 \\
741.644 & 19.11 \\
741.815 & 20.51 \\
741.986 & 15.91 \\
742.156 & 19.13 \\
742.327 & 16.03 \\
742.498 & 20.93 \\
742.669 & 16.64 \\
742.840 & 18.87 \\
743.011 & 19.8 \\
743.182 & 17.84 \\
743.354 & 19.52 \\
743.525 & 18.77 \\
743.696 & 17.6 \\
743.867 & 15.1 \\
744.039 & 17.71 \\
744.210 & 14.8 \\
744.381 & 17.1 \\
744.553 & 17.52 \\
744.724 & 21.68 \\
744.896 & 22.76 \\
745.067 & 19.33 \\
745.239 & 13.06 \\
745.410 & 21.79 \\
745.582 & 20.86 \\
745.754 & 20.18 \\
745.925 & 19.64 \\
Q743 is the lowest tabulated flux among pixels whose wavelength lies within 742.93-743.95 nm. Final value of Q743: 15.1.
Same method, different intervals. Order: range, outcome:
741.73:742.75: 15.91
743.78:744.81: 14.8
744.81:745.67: 13.06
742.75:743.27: 17.84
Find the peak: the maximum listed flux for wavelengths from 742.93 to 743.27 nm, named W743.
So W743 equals 19.8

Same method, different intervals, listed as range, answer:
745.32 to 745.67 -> 21.79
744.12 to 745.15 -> 22.76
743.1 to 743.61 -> 19.52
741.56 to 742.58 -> 20.93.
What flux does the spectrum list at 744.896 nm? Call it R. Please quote 22.76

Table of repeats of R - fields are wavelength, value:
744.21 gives 14.8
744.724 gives 21.68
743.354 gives 19.52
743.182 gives 17.84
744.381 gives 17.1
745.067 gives 19.33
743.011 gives 19.8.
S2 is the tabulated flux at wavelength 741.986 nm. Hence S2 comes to 15.91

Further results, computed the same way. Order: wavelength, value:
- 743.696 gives 17.6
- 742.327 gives 16.03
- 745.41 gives 21.79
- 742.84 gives 18.87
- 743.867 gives 15.1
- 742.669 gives 16.64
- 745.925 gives 19.64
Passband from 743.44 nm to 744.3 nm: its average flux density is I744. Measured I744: 16.8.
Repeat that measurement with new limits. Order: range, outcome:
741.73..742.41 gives 17.9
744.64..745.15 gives 21.3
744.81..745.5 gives 19.2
